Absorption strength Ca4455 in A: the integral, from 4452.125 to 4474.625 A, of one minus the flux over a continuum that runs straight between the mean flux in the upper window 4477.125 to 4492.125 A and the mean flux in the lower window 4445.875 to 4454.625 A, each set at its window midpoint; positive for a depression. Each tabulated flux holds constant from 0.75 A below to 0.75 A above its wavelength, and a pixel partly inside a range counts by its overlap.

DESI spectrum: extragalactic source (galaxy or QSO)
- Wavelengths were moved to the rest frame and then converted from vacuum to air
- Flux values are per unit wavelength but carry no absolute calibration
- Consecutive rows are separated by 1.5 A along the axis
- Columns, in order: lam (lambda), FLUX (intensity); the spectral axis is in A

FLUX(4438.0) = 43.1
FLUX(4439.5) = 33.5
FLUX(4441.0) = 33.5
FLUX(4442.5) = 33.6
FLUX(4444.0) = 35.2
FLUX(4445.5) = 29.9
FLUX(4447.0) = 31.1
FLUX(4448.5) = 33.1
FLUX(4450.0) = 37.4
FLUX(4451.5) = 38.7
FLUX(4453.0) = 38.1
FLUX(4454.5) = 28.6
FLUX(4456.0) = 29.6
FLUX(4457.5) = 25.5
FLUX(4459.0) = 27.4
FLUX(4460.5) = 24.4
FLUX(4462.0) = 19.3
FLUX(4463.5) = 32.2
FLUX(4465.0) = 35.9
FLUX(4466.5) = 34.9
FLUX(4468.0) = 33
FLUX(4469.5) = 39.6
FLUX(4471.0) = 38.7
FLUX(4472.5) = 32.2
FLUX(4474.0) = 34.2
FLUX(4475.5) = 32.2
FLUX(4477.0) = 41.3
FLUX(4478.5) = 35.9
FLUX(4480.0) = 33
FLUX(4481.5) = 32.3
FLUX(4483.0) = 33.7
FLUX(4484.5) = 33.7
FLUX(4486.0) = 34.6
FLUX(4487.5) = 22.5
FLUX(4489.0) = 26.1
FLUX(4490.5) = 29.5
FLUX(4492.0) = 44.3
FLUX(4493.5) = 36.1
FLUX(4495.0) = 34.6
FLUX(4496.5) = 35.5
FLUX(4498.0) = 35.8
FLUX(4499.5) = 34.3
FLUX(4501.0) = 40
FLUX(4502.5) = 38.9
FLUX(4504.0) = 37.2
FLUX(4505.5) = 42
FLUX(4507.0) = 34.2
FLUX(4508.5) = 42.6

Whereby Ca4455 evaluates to 1.5 A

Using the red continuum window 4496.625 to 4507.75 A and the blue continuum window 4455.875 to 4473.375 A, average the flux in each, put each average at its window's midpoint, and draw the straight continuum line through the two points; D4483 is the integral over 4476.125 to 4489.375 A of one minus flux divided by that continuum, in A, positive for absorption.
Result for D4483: 0.5 A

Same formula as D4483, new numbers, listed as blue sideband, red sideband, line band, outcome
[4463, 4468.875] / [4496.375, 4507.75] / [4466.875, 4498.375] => 1.2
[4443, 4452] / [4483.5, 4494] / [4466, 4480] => -1.1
